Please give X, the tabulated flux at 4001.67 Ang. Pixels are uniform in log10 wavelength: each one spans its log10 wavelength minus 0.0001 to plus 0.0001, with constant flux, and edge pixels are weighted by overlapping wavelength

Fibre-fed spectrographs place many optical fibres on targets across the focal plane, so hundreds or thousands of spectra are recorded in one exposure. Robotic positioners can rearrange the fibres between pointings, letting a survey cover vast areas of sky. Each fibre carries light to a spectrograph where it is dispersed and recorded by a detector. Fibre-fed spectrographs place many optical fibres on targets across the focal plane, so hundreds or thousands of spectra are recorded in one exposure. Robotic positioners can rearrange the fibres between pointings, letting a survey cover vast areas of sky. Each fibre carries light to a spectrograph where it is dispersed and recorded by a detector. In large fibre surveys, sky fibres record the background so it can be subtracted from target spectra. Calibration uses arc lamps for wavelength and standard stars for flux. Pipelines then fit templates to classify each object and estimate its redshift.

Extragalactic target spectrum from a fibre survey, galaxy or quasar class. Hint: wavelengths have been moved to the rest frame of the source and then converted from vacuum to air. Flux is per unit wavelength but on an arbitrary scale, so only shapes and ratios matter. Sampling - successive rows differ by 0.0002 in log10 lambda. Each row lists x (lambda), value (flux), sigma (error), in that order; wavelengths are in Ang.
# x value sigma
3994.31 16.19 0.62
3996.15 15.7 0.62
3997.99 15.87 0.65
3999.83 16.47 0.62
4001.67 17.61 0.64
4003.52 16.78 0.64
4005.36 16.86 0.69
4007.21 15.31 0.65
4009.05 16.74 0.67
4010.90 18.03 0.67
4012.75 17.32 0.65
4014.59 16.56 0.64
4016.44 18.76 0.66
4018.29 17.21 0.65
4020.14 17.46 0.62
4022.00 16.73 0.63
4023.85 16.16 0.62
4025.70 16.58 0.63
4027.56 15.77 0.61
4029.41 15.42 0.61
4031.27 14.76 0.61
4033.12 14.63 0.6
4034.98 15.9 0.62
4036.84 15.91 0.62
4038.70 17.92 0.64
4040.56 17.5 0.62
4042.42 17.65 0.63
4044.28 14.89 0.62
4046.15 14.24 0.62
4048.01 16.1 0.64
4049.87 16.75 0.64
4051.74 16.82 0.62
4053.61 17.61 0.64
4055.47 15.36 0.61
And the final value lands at 17.61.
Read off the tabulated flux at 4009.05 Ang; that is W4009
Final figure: 16.74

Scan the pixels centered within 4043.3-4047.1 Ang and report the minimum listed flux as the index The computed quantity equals 14.24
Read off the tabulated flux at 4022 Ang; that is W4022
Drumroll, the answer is 16.73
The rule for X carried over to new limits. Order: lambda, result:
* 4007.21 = 15.31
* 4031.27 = 14.76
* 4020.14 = 17.46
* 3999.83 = 16.47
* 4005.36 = 16.86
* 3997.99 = 15.87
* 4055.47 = 15.36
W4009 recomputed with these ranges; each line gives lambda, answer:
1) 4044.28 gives 14.89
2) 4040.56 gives 17.5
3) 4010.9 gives 18.03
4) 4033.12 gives 14.63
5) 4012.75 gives 17.32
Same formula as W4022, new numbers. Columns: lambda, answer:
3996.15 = 15.7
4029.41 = 15.42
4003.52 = 16.78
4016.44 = 18.76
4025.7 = 16.58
